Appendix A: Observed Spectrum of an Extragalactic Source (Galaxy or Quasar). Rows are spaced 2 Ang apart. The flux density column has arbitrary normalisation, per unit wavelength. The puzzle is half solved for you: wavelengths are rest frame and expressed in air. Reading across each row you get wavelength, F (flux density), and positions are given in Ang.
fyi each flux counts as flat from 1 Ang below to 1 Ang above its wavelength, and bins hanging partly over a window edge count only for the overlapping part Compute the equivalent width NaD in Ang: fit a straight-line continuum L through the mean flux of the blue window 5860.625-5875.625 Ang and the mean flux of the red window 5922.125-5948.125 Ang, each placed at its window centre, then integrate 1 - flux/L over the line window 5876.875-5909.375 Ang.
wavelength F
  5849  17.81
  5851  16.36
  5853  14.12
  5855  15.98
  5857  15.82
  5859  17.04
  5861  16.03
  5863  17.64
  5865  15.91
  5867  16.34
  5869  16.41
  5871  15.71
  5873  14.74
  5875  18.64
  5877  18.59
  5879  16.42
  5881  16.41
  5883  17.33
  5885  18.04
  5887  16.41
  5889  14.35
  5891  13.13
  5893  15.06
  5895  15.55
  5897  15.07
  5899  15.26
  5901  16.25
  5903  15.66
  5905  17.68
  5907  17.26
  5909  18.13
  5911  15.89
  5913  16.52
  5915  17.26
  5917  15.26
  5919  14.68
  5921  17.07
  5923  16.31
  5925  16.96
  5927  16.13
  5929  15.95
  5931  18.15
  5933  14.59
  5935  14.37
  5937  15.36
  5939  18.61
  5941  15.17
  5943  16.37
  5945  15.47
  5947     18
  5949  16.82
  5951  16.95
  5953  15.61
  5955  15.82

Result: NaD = 0.3 Ang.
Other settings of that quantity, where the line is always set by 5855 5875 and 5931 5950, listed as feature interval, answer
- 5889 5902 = 1.0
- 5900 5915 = -0.5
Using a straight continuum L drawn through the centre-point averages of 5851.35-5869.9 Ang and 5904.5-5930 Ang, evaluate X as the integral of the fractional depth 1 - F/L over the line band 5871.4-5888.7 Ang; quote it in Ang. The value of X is -0.7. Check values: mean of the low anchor 16.1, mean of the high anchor 16.5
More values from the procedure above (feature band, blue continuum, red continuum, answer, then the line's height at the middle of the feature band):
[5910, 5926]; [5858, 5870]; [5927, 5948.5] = 0.06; 16.3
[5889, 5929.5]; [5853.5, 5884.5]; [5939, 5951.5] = 1.43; 16.6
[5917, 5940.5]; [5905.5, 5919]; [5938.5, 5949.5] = 0.70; 16.6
